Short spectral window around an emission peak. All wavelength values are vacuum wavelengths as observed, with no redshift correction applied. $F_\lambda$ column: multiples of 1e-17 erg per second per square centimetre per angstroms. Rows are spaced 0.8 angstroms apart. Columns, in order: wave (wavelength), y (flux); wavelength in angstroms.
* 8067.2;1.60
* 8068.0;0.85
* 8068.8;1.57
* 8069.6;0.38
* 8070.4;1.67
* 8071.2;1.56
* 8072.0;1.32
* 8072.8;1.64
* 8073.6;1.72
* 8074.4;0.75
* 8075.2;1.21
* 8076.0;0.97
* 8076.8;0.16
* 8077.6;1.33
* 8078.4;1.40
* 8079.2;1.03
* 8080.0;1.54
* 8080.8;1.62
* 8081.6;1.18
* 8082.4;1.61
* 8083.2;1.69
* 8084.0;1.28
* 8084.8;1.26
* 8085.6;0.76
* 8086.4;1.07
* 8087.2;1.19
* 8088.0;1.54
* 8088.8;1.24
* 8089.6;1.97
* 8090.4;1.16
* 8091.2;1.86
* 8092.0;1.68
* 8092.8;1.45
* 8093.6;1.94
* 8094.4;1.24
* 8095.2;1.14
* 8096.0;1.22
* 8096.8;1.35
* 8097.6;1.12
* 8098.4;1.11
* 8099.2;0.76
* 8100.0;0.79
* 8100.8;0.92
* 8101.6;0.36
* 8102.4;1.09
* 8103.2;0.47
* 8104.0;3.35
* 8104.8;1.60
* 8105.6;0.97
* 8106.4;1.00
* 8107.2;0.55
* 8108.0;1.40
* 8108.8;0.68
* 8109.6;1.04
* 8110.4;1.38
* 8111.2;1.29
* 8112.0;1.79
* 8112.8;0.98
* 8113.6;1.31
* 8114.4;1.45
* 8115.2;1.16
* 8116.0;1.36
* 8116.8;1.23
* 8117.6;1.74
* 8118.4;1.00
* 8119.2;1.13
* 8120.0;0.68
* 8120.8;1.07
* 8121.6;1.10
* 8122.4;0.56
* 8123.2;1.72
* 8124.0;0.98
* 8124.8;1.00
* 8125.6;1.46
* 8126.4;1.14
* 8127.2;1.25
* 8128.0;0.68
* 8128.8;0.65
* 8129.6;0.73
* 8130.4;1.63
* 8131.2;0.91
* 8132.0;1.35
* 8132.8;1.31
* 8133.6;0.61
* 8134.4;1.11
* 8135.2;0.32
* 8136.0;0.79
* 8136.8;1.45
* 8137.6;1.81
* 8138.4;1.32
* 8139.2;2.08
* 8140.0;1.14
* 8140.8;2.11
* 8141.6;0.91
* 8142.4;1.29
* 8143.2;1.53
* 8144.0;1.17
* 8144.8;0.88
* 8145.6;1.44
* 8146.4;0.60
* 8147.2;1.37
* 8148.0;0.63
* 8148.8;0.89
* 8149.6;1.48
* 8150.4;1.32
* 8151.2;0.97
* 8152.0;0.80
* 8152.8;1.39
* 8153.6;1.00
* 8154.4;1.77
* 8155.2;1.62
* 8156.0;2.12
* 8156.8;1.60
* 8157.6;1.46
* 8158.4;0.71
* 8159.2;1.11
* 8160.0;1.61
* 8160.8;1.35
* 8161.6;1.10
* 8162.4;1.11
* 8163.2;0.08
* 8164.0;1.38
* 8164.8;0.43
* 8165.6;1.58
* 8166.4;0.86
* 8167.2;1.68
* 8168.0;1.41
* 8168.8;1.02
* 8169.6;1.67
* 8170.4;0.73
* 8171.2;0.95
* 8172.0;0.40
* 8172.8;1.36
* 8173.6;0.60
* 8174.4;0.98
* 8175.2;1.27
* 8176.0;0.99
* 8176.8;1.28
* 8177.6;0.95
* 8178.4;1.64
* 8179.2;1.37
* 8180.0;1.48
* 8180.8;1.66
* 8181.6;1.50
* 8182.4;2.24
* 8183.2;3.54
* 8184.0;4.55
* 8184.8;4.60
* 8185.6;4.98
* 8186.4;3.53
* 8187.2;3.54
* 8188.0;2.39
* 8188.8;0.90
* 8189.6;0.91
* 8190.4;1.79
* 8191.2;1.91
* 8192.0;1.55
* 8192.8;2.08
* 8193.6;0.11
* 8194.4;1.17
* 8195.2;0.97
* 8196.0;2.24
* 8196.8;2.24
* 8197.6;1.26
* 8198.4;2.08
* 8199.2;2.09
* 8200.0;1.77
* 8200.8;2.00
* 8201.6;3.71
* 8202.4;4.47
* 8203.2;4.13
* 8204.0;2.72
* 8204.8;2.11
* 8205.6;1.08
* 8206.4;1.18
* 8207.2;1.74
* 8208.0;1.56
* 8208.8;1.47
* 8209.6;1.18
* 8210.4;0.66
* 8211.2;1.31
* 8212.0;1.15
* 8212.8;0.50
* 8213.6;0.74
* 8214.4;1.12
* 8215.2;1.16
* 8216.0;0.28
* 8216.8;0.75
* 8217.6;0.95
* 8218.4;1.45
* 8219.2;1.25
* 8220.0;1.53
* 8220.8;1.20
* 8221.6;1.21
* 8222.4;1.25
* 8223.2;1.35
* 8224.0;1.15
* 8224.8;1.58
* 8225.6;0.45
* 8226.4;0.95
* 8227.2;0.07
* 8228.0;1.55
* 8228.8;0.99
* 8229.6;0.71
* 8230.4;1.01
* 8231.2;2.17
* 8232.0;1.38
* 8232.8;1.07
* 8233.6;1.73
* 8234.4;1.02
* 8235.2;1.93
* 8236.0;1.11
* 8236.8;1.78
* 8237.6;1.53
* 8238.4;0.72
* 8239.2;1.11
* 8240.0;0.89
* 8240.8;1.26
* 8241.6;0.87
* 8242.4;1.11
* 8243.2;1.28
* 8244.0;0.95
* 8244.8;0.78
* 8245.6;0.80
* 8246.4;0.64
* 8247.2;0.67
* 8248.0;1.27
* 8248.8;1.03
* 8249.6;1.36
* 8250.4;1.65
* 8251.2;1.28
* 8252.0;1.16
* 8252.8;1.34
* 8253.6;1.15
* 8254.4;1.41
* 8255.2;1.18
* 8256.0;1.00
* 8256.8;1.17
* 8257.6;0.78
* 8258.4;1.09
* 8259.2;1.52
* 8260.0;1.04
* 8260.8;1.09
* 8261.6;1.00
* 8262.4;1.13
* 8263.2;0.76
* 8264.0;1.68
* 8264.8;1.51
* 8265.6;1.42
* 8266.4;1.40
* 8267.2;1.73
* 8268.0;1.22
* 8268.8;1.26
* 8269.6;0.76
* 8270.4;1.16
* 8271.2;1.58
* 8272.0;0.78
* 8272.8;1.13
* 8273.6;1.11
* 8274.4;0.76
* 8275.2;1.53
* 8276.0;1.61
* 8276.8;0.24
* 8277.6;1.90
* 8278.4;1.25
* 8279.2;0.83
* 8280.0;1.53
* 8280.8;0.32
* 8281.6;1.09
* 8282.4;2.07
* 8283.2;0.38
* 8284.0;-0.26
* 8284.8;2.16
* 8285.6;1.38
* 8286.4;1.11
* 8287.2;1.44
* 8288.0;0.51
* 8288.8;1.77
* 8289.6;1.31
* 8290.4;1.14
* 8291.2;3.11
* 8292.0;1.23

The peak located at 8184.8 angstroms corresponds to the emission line [S II] 6716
